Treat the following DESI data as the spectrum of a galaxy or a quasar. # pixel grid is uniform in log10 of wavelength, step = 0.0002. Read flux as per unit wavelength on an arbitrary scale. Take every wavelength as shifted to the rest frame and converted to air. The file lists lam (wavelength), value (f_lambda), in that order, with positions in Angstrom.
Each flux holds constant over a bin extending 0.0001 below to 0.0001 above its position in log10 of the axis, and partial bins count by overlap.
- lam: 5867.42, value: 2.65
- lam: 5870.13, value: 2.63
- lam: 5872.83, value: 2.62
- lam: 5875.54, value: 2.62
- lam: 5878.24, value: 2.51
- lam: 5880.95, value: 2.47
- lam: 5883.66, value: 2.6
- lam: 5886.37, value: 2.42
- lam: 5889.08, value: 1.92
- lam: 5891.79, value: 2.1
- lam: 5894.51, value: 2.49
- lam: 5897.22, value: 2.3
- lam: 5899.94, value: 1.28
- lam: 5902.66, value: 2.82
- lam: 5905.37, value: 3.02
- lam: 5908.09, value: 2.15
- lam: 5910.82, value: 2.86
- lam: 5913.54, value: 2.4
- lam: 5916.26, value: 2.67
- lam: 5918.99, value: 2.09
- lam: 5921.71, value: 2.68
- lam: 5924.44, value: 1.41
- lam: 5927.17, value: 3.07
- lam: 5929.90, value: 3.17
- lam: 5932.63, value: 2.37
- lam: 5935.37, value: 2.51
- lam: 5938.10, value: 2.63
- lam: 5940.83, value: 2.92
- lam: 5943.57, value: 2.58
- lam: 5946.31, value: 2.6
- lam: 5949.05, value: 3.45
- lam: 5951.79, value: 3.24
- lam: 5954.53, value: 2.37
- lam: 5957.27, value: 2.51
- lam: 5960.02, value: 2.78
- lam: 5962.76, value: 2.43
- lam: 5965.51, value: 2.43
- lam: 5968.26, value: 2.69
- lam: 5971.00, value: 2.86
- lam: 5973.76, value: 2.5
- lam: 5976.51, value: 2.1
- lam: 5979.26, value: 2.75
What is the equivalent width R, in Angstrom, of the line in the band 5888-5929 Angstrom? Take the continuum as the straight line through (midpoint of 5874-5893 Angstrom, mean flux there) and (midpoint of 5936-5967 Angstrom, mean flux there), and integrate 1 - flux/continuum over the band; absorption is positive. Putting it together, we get 2.3 Angstrom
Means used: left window 2.38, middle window 2.36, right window 2.72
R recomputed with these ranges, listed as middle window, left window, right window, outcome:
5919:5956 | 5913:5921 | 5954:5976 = -2.9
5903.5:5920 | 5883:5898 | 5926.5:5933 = 0.5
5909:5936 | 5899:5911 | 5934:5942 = 0.5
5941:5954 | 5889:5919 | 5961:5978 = -2.4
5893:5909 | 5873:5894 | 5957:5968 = 0.6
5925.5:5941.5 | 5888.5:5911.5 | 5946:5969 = -1.2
